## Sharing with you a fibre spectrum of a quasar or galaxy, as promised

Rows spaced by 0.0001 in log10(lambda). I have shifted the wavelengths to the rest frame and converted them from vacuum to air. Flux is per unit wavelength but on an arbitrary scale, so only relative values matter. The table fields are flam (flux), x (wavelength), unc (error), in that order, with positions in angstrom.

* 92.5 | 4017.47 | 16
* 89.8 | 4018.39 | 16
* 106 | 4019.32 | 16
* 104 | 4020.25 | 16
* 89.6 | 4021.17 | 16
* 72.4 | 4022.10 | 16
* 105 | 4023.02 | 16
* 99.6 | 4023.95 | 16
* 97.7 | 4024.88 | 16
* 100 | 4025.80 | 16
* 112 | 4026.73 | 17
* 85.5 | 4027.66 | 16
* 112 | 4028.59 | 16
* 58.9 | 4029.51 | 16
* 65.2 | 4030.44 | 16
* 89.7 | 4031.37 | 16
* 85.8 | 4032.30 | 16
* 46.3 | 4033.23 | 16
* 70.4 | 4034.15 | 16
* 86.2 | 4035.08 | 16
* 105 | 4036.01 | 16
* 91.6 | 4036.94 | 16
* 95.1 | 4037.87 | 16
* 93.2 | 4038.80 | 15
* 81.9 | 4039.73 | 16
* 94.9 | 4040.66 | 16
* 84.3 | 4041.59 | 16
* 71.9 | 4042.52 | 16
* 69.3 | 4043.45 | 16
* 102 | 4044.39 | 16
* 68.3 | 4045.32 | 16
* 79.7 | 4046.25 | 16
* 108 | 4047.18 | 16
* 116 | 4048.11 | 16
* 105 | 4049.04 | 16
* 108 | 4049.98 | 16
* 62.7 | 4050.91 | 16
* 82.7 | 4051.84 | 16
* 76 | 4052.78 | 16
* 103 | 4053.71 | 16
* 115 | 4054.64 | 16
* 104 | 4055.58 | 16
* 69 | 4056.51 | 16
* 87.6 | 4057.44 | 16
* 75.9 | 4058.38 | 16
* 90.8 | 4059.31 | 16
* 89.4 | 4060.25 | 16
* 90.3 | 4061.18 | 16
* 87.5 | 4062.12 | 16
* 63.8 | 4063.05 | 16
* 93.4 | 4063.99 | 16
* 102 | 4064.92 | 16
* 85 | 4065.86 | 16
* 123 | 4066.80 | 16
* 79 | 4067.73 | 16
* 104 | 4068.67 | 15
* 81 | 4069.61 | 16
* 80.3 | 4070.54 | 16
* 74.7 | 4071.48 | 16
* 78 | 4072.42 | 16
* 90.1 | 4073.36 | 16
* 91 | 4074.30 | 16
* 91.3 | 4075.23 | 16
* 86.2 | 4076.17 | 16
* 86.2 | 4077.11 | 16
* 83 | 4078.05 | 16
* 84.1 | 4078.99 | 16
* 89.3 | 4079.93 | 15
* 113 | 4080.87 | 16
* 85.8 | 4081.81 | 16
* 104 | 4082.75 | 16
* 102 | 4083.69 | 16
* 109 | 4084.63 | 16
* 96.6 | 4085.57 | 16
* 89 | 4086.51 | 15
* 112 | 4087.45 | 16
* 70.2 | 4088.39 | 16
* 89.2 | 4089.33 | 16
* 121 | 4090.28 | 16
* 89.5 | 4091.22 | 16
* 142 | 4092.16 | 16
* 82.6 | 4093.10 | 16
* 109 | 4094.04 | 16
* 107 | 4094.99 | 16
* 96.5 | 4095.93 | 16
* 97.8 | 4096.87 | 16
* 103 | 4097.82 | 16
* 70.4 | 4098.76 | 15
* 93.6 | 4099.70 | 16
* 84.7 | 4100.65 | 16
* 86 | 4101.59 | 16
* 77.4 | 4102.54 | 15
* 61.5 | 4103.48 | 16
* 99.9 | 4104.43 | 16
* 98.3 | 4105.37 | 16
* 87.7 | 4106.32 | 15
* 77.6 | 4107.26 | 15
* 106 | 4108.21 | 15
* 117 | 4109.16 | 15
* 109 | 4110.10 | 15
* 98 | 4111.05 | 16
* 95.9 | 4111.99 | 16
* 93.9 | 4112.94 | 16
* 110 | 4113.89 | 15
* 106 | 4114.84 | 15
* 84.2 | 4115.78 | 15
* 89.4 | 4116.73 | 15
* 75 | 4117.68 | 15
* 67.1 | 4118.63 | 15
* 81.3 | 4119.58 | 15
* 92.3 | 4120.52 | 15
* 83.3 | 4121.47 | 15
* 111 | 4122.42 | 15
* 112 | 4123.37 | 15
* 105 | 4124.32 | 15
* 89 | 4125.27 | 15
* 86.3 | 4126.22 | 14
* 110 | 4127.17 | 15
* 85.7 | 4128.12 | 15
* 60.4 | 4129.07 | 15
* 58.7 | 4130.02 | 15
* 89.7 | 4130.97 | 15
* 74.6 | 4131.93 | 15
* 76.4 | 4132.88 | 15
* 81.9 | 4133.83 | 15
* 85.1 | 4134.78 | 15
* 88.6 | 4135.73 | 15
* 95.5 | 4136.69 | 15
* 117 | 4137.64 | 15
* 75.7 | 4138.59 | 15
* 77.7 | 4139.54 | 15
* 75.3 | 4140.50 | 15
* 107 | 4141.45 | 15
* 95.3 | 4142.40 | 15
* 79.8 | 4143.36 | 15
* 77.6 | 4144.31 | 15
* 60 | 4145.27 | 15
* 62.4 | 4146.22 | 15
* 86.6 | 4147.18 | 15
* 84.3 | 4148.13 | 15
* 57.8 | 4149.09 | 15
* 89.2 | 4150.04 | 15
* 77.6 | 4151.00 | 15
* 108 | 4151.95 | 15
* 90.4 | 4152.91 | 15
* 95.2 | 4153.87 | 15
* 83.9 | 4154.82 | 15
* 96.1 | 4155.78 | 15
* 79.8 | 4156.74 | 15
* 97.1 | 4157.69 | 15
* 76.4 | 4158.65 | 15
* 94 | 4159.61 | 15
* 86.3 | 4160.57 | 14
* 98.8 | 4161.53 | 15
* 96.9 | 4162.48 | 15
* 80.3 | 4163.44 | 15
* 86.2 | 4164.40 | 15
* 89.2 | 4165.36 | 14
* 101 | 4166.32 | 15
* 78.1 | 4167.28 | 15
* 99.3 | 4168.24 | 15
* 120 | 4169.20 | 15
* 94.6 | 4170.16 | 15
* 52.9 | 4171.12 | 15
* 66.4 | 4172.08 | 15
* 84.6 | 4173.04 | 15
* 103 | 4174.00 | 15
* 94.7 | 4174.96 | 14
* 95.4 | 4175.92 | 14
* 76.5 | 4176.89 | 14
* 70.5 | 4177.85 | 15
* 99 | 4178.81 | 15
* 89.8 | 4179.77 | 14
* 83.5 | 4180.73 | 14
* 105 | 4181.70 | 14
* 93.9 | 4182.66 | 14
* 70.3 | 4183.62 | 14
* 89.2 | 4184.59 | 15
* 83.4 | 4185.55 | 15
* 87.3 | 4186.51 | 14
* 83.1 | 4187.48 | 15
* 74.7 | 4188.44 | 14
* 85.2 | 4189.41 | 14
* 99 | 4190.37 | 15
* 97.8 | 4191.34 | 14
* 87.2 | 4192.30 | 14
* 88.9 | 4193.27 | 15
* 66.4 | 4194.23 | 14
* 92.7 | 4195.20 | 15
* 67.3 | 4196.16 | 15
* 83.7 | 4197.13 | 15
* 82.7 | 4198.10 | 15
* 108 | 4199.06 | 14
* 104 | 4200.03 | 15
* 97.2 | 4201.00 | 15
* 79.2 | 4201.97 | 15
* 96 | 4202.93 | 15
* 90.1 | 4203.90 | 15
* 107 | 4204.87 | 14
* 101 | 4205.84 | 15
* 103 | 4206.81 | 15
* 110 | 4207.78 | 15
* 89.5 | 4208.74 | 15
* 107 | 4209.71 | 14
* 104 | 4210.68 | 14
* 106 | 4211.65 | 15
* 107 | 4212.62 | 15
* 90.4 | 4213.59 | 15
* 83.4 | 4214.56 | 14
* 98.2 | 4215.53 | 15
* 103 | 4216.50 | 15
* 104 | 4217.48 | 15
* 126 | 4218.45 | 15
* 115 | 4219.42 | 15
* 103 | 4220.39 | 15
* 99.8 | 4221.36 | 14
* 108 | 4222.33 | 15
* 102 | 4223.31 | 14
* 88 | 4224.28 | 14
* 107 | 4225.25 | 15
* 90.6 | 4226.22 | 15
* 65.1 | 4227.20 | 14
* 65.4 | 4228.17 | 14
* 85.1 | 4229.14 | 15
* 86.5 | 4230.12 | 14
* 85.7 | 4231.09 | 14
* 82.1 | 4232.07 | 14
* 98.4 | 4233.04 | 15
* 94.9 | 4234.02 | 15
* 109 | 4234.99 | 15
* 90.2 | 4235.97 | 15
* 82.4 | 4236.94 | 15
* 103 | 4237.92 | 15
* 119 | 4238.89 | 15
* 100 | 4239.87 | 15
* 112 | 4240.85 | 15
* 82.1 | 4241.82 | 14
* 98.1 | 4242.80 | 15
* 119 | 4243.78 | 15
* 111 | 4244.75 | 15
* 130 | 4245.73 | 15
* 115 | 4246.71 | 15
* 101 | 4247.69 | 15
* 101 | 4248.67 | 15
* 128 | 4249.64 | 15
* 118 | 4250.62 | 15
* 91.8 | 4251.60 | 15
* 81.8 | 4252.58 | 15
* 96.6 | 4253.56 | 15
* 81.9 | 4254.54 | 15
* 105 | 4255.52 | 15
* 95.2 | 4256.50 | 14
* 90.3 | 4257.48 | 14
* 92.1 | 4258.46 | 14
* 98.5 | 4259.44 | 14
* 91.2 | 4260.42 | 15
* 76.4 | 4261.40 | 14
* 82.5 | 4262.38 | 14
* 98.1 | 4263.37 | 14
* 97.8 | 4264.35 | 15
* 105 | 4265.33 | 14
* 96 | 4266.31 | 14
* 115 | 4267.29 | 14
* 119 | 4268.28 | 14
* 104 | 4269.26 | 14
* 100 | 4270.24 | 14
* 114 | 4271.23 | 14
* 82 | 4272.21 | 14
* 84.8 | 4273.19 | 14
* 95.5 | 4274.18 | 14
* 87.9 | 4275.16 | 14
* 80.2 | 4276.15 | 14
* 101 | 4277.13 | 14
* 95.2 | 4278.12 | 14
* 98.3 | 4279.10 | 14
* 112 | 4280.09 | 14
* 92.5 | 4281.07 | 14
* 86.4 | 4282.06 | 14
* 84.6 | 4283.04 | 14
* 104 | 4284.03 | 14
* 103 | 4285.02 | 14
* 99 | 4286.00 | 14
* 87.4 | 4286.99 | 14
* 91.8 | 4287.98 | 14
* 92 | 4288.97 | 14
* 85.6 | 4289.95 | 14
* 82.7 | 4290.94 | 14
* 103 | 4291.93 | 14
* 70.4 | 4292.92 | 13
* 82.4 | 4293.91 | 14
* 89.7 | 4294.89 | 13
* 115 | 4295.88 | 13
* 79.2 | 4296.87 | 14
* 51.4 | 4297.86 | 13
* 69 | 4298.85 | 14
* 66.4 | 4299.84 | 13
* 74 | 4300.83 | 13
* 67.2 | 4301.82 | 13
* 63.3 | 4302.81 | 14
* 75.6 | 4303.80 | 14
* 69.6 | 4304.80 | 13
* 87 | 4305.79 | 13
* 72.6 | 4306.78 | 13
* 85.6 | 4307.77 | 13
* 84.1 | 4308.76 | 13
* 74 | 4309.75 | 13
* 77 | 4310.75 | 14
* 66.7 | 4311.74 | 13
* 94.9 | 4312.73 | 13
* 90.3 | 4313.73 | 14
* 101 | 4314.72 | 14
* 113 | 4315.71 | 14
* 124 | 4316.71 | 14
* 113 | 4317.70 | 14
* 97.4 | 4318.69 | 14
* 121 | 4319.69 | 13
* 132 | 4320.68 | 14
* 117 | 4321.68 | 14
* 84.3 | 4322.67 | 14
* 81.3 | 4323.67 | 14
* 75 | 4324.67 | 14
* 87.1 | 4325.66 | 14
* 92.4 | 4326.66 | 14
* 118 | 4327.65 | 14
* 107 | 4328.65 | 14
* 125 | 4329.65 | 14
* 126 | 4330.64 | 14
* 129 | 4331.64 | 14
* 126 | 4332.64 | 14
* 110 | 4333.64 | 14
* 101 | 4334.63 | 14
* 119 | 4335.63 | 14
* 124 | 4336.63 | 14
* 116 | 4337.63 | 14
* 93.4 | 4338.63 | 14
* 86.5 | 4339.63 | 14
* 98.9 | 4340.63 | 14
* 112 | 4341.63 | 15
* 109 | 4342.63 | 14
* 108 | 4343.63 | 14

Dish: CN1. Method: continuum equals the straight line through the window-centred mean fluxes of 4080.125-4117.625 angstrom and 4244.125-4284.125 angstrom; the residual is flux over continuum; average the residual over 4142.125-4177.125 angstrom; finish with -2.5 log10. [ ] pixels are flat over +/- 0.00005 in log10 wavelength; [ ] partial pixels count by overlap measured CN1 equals 0.13 mag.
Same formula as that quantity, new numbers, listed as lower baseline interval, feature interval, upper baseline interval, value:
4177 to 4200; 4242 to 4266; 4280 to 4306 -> -0.17 mag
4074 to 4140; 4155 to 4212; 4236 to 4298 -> 0.05 mag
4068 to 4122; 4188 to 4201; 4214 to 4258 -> 0.11 mag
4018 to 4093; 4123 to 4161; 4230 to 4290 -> 0.10 mag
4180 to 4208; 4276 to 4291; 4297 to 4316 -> -0.17 mag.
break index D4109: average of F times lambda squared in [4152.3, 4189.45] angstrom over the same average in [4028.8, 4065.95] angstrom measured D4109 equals 1.08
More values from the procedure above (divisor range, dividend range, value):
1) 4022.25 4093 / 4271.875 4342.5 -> 1.17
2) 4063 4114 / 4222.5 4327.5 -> 1.09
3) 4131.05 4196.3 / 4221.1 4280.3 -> 1.18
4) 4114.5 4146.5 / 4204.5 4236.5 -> 1.18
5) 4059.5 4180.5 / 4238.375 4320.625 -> 1.13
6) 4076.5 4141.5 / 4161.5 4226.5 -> 1.05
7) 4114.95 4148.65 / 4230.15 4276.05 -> 1.23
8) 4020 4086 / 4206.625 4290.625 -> 1.20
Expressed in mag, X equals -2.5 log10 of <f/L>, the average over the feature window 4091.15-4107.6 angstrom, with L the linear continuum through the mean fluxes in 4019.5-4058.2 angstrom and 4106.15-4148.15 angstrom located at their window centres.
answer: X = -0.047 mag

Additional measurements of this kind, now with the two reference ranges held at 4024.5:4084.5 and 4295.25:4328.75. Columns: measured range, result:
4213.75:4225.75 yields -0.158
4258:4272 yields -0.117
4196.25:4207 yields -0.064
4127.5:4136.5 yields 0.130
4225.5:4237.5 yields 0.026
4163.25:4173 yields 0.025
